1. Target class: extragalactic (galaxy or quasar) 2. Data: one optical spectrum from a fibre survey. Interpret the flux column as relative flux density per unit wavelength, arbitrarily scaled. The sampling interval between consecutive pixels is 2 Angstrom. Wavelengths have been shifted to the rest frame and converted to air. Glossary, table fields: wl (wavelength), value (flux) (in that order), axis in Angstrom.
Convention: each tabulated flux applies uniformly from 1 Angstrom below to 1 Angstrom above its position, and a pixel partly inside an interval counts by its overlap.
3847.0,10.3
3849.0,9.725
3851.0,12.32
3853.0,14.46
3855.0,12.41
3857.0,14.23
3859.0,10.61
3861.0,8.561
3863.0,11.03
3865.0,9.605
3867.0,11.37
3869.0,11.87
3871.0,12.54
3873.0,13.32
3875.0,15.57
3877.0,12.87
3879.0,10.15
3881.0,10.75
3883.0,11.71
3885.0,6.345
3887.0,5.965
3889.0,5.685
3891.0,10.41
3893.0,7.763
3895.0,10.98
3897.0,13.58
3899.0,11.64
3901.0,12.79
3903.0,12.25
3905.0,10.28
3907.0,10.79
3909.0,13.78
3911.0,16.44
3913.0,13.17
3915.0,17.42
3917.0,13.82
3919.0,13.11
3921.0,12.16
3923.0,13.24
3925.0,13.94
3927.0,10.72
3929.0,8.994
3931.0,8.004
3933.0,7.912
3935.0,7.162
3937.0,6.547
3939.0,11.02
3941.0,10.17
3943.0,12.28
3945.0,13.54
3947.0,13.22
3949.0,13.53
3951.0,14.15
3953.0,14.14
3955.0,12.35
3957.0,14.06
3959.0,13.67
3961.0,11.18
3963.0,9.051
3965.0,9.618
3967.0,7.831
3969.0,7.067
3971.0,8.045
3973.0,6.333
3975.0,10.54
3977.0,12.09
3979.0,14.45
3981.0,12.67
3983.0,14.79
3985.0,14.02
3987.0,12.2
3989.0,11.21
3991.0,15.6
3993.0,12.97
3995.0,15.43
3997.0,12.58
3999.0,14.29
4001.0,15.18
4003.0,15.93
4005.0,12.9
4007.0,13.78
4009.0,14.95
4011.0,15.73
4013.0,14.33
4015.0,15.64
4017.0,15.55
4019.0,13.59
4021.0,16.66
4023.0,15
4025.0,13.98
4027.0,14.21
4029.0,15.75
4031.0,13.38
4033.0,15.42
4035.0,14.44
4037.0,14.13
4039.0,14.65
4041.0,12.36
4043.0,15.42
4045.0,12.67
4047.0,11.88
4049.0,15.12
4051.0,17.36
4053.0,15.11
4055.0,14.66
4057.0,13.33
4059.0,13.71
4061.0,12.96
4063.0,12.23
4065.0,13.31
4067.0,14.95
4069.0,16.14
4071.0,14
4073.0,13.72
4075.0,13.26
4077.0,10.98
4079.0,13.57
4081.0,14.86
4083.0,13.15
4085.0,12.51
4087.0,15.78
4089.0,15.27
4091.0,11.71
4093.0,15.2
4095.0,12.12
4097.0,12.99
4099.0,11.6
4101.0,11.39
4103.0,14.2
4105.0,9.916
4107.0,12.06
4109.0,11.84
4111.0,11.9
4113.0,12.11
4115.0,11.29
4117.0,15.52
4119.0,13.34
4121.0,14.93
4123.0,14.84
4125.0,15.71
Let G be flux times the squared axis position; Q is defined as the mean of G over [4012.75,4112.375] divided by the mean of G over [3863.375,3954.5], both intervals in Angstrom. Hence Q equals 1.3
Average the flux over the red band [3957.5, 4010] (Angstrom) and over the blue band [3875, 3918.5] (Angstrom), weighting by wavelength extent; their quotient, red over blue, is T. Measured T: 1.07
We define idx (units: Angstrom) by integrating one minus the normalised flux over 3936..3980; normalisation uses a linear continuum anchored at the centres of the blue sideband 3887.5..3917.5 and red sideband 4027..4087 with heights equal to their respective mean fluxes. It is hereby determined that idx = 5.3 Angstrom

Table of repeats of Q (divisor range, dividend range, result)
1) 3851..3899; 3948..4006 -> 1.18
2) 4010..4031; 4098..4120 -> 0.86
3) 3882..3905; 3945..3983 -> 1.20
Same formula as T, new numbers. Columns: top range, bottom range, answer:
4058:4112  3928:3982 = 1.23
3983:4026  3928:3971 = 1.35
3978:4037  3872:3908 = 1.34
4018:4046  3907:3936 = 1.19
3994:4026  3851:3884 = 1.23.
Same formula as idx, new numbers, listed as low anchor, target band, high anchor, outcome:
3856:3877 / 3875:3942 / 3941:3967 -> 5.93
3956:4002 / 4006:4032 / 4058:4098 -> -4.51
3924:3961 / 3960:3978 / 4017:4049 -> 4.66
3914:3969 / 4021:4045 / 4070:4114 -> -4.06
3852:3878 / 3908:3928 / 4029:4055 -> -1.46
